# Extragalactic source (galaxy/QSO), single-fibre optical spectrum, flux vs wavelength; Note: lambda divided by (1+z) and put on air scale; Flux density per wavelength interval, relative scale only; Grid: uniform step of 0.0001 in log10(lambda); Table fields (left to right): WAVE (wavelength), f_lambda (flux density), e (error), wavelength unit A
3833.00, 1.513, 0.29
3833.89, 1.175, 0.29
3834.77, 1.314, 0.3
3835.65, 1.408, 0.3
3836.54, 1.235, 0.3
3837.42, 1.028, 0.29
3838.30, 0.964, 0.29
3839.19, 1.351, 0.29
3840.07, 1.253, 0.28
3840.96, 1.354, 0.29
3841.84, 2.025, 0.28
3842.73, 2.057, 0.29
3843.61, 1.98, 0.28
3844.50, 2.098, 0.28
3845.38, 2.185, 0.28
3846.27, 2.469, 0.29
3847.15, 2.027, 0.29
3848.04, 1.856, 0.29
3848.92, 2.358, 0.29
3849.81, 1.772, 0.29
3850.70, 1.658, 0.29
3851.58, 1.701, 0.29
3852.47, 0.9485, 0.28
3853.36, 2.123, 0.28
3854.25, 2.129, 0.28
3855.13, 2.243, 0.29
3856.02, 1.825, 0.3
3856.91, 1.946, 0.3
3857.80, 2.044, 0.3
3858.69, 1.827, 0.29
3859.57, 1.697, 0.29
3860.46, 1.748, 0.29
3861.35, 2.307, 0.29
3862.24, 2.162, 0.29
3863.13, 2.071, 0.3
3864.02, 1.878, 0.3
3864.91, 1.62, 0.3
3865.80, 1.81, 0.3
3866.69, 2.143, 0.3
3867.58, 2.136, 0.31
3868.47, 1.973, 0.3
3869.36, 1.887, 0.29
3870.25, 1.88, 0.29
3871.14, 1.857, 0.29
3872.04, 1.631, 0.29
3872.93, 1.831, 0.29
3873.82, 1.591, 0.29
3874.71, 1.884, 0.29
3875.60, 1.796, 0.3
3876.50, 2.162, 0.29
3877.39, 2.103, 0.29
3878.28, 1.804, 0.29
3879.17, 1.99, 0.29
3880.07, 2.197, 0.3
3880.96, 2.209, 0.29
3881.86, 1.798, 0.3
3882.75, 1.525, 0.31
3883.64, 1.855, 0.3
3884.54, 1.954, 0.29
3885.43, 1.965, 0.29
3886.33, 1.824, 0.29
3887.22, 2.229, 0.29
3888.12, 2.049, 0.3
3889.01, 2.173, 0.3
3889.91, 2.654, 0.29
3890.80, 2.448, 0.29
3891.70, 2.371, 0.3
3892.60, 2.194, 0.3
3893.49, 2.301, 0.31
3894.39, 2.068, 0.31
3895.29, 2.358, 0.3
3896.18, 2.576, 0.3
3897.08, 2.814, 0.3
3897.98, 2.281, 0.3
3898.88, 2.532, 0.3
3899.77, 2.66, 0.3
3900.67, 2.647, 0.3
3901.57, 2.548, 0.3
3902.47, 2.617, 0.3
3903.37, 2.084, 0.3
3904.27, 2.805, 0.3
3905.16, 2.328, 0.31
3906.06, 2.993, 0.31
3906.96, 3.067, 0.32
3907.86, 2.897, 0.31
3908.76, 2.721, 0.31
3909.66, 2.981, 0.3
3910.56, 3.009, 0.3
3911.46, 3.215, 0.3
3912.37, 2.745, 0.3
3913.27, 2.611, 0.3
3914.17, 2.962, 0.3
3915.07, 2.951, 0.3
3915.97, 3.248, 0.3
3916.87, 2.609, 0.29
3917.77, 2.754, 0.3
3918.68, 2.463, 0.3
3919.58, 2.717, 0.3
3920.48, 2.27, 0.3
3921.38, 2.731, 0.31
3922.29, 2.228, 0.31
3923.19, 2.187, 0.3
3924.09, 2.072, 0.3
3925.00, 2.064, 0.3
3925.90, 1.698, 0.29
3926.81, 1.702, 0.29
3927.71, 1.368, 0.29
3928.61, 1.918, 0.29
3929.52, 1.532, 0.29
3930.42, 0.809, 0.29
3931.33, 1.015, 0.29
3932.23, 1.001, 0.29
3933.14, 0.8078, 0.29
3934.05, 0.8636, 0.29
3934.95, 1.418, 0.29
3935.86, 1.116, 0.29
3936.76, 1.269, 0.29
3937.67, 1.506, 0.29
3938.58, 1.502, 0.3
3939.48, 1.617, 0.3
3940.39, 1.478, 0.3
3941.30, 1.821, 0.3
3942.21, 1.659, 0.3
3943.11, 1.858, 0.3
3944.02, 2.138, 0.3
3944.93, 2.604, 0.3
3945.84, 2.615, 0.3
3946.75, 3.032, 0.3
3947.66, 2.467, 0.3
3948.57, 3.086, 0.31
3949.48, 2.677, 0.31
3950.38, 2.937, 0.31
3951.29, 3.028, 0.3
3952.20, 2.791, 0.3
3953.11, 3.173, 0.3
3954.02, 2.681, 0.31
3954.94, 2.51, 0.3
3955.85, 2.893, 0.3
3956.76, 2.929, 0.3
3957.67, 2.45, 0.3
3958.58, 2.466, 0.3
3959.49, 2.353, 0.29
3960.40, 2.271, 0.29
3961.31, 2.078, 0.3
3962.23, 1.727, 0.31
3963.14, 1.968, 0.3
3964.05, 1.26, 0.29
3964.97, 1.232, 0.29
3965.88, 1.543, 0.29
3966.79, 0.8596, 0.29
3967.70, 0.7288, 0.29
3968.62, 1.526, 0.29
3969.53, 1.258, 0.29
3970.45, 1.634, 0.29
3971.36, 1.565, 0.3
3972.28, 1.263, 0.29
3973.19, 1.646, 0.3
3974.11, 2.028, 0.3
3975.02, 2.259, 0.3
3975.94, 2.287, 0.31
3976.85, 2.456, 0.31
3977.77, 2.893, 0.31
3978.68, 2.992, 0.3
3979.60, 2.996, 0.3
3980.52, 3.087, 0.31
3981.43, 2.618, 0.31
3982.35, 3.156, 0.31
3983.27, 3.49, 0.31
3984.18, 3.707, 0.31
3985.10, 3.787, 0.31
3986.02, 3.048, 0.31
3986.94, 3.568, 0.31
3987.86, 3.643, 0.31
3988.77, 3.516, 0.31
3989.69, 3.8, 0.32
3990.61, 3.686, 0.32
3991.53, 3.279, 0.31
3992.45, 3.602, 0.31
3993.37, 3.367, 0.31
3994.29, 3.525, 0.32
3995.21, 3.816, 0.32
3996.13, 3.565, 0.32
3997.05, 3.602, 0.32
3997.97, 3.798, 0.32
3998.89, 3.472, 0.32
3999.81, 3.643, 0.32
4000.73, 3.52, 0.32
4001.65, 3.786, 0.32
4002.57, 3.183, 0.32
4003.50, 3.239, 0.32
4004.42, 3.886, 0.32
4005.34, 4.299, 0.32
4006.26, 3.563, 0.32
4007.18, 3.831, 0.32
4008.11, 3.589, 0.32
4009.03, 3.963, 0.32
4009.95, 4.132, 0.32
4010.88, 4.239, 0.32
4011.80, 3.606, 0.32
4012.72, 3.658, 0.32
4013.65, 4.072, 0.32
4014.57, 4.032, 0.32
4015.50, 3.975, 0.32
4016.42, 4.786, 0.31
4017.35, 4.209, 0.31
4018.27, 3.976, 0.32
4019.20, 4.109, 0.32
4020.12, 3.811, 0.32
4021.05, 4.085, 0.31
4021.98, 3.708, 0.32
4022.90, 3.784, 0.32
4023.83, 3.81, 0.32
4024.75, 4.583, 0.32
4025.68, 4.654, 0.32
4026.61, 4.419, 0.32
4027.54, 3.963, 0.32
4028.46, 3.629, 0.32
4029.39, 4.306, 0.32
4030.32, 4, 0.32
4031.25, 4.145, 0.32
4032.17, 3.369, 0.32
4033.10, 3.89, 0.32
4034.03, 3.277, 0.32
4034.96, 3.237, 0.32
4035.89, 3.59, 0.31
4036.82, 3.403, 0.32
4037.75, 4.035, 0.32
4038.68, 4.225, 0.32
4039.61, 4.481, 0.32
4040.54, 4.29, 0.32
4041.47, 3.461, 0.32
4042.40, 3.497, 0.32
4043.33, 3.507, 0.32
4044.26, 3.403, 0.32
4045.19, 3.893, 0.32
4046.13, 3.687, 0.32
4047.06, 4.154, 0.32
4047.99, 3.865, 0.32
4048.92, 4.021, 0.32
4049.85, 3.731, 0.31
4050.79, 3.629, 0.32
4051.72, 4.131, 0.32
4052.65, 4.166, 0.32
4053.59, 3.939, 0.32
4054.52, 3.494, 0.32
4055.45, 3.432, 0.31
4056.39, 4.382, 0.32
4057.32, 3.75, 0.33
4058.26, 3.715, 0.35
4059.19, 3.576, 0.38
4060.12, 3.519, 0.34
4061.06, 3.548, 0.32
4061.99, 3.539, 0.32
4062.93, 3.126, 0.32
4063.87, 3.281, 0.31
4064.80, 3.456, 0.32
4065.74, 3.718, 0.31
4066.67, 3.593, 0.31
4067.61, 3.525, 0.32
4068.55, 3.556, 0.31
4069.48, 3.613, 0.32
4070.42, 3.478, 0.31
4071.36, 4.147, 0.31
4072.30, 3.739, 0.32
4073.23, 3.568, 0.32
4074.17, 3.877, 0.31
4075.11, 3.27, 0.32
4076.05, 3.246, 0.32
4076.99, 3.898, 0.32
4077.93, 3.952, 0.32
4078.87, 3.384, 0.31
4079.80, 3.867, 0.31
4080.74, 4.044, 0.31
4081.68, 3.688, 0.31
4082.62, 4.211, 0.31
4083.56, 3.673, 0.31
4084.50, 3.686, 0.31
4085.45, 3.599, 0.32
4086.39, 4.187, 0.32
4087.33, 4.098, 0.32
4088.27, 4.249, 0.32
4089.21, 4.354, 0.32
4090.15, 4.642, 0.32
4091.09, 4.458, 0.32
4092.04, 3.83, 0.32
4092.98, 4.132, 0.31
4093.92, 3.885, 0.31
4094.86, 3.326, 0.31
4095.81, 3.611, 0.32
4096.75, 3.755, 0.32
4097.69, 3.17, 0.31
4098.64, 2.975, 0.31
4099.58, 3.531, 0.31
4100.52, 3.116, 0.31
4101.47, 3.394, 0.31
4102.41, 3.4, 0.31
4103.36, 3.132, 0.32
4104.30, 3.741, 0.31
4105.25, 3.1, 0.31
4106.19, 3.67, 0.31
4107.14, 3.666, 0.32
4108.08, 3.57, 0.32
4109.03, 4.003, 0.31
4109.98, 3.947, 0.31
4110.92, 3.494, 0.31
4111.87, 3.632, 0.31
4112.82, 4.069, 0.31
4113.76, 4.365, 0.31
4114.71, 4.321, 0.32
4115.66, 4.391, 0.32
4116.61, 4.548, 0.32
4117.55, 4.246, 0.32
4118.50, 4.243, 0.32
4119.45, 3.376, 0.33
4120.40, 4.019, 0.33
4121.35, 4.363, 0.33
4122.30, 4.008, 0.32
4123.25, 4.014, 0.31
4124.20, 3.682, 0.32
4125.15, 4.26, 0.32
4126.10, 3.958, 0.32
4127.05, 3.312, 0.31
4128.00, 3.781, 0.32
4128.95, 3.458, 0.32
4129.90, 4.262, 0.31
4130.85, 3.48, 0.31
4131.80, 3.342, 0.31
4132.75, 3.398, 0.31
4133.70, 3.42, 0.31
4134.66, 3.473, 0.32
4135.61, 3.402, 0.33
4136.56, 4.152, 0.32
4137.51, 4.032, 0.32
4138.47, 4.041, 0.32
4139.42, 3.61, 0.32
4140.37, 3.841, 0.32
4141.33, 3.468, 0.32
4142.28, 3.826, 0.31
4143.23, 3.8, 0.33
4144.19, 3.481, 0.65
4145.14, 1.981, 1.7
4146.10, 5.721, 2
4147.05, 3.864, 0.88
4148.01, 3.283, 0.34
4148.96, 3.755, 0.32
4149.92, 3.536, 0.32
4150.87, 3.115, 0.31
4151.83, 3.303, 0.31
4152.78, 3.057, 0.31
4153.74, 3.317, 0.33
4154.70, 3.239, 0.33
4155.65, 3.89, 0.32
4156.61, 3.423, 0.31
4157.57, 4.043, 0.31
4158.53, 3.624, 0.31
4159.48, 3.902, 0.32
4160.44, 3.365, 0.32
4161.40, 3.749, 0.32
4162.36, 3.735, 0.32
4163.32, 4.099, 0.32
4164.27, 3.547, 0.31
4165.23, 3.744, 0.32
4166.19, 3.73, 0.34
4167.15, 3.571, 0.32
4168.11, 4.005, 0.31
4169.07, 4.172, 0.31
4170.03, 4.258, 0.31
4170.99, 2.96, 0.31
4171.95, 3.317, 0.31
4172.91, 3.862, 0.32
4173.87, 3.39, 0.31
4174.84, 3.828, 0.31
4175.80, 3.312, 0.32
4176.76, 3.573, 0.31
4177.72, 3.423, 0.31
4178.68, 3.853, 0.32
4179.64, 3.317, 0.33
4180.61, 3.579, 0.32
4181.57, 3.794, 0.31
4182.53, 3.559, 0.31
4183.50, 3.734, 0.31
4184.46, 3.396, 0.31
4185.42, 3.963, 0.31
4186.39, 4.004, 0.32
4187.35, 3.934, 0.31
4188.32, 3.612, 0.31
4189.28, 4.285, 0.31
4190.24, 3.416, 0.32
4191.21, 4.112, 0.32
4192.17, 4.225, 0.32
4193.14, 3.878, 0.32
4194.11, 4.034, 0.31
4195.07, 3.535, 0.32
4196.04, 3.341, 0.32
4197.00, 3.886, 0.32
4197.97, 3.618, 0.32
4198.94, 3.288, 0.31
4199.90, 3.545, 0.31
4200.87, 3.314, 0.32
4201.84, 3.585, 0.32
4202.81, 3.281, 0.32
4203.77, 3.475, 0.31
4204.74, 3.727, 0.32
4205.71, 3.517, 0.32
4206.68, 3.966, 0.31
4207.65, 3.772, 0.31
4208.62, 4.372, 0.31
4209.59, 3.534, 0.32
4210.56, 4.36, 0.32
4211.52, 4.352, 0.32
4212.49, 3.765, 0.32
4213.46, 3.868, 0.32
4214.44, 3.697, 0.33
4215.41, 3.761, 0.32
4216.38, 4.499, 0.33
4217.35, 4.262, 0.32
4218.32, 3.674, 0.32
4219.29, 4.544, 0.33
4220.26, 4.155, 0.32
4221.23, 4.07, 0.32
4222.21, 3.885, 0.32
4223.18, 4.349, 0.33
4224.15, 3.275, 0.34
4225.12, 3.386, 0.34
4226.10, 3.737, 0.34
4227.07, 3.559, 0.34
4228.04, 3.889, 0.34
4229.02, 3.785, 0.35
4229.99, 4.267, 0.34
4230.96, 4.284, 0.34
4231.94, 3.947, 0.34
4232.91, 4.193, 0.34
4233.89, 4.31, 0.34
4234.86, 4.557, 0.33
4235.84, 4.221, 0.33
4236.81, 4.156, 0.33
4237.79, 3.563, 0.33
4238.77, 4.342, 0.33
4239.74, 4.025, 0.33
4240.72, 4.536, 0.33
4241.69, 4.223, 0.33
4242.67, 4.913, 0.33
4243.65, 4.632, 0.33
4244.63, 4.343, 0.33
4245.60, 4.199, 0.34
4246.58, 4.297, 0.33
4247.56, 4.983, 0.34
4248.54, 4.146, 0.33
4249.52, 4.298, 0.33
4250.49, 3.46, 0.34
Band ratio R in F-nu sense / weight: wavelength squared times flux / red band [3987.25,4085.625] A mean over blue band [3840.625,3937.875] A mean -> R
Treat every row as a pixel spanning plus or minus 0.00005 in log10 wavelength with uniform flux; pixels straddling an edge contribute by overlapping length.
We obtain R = 1.9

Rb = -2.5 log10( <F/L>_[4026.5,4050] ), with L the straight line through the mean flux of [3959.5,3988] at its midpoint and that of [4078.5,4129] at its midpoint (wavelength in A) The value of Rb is -0.25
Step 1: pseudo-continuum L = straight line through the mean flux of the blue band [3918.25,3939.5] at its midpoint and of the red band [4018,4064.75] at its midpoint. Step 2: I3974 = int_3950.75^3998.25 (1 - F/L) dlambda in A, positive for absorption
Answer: -1.6 A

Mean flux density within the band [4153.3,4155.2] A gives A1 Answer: 3.29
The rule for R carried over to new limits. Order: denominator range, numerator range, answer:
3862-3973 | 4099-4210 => 1.96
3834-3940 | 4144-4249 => 2.20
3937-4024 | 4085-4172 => 1.37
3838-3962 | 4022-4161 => 1.93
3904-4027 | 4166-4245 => 1.57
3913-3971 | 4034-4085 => 1.93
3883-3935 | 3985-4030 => 1.76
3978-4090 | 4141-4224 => 1.07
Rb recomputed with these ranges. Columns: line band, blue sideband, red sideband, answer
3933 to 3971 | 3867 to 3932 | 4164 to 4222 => 0.25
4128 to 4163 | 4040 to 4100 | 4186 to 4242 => 0.06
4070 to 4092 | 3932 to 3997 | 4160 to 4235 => -0.24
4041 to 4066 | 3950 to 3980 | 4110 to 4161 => -0.23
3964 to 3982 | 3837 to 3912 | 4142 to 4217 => 0.33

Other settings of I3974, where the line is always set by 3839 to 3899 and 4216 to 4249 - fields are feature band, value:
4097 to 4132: -3.1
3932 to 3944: 5.0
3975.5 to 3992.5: -3.5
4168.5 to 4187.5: 0.8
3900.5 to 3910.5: -2.3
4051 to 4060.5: -2.2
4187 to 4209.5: 1.3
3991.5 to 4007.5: -4.9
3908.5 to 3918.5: -2.8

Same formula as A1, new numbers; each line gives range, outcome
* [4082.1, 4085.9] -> 3.78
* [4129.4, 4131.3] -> 3.87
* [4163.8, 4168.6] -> 3.72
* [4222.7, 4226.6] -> 3.69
